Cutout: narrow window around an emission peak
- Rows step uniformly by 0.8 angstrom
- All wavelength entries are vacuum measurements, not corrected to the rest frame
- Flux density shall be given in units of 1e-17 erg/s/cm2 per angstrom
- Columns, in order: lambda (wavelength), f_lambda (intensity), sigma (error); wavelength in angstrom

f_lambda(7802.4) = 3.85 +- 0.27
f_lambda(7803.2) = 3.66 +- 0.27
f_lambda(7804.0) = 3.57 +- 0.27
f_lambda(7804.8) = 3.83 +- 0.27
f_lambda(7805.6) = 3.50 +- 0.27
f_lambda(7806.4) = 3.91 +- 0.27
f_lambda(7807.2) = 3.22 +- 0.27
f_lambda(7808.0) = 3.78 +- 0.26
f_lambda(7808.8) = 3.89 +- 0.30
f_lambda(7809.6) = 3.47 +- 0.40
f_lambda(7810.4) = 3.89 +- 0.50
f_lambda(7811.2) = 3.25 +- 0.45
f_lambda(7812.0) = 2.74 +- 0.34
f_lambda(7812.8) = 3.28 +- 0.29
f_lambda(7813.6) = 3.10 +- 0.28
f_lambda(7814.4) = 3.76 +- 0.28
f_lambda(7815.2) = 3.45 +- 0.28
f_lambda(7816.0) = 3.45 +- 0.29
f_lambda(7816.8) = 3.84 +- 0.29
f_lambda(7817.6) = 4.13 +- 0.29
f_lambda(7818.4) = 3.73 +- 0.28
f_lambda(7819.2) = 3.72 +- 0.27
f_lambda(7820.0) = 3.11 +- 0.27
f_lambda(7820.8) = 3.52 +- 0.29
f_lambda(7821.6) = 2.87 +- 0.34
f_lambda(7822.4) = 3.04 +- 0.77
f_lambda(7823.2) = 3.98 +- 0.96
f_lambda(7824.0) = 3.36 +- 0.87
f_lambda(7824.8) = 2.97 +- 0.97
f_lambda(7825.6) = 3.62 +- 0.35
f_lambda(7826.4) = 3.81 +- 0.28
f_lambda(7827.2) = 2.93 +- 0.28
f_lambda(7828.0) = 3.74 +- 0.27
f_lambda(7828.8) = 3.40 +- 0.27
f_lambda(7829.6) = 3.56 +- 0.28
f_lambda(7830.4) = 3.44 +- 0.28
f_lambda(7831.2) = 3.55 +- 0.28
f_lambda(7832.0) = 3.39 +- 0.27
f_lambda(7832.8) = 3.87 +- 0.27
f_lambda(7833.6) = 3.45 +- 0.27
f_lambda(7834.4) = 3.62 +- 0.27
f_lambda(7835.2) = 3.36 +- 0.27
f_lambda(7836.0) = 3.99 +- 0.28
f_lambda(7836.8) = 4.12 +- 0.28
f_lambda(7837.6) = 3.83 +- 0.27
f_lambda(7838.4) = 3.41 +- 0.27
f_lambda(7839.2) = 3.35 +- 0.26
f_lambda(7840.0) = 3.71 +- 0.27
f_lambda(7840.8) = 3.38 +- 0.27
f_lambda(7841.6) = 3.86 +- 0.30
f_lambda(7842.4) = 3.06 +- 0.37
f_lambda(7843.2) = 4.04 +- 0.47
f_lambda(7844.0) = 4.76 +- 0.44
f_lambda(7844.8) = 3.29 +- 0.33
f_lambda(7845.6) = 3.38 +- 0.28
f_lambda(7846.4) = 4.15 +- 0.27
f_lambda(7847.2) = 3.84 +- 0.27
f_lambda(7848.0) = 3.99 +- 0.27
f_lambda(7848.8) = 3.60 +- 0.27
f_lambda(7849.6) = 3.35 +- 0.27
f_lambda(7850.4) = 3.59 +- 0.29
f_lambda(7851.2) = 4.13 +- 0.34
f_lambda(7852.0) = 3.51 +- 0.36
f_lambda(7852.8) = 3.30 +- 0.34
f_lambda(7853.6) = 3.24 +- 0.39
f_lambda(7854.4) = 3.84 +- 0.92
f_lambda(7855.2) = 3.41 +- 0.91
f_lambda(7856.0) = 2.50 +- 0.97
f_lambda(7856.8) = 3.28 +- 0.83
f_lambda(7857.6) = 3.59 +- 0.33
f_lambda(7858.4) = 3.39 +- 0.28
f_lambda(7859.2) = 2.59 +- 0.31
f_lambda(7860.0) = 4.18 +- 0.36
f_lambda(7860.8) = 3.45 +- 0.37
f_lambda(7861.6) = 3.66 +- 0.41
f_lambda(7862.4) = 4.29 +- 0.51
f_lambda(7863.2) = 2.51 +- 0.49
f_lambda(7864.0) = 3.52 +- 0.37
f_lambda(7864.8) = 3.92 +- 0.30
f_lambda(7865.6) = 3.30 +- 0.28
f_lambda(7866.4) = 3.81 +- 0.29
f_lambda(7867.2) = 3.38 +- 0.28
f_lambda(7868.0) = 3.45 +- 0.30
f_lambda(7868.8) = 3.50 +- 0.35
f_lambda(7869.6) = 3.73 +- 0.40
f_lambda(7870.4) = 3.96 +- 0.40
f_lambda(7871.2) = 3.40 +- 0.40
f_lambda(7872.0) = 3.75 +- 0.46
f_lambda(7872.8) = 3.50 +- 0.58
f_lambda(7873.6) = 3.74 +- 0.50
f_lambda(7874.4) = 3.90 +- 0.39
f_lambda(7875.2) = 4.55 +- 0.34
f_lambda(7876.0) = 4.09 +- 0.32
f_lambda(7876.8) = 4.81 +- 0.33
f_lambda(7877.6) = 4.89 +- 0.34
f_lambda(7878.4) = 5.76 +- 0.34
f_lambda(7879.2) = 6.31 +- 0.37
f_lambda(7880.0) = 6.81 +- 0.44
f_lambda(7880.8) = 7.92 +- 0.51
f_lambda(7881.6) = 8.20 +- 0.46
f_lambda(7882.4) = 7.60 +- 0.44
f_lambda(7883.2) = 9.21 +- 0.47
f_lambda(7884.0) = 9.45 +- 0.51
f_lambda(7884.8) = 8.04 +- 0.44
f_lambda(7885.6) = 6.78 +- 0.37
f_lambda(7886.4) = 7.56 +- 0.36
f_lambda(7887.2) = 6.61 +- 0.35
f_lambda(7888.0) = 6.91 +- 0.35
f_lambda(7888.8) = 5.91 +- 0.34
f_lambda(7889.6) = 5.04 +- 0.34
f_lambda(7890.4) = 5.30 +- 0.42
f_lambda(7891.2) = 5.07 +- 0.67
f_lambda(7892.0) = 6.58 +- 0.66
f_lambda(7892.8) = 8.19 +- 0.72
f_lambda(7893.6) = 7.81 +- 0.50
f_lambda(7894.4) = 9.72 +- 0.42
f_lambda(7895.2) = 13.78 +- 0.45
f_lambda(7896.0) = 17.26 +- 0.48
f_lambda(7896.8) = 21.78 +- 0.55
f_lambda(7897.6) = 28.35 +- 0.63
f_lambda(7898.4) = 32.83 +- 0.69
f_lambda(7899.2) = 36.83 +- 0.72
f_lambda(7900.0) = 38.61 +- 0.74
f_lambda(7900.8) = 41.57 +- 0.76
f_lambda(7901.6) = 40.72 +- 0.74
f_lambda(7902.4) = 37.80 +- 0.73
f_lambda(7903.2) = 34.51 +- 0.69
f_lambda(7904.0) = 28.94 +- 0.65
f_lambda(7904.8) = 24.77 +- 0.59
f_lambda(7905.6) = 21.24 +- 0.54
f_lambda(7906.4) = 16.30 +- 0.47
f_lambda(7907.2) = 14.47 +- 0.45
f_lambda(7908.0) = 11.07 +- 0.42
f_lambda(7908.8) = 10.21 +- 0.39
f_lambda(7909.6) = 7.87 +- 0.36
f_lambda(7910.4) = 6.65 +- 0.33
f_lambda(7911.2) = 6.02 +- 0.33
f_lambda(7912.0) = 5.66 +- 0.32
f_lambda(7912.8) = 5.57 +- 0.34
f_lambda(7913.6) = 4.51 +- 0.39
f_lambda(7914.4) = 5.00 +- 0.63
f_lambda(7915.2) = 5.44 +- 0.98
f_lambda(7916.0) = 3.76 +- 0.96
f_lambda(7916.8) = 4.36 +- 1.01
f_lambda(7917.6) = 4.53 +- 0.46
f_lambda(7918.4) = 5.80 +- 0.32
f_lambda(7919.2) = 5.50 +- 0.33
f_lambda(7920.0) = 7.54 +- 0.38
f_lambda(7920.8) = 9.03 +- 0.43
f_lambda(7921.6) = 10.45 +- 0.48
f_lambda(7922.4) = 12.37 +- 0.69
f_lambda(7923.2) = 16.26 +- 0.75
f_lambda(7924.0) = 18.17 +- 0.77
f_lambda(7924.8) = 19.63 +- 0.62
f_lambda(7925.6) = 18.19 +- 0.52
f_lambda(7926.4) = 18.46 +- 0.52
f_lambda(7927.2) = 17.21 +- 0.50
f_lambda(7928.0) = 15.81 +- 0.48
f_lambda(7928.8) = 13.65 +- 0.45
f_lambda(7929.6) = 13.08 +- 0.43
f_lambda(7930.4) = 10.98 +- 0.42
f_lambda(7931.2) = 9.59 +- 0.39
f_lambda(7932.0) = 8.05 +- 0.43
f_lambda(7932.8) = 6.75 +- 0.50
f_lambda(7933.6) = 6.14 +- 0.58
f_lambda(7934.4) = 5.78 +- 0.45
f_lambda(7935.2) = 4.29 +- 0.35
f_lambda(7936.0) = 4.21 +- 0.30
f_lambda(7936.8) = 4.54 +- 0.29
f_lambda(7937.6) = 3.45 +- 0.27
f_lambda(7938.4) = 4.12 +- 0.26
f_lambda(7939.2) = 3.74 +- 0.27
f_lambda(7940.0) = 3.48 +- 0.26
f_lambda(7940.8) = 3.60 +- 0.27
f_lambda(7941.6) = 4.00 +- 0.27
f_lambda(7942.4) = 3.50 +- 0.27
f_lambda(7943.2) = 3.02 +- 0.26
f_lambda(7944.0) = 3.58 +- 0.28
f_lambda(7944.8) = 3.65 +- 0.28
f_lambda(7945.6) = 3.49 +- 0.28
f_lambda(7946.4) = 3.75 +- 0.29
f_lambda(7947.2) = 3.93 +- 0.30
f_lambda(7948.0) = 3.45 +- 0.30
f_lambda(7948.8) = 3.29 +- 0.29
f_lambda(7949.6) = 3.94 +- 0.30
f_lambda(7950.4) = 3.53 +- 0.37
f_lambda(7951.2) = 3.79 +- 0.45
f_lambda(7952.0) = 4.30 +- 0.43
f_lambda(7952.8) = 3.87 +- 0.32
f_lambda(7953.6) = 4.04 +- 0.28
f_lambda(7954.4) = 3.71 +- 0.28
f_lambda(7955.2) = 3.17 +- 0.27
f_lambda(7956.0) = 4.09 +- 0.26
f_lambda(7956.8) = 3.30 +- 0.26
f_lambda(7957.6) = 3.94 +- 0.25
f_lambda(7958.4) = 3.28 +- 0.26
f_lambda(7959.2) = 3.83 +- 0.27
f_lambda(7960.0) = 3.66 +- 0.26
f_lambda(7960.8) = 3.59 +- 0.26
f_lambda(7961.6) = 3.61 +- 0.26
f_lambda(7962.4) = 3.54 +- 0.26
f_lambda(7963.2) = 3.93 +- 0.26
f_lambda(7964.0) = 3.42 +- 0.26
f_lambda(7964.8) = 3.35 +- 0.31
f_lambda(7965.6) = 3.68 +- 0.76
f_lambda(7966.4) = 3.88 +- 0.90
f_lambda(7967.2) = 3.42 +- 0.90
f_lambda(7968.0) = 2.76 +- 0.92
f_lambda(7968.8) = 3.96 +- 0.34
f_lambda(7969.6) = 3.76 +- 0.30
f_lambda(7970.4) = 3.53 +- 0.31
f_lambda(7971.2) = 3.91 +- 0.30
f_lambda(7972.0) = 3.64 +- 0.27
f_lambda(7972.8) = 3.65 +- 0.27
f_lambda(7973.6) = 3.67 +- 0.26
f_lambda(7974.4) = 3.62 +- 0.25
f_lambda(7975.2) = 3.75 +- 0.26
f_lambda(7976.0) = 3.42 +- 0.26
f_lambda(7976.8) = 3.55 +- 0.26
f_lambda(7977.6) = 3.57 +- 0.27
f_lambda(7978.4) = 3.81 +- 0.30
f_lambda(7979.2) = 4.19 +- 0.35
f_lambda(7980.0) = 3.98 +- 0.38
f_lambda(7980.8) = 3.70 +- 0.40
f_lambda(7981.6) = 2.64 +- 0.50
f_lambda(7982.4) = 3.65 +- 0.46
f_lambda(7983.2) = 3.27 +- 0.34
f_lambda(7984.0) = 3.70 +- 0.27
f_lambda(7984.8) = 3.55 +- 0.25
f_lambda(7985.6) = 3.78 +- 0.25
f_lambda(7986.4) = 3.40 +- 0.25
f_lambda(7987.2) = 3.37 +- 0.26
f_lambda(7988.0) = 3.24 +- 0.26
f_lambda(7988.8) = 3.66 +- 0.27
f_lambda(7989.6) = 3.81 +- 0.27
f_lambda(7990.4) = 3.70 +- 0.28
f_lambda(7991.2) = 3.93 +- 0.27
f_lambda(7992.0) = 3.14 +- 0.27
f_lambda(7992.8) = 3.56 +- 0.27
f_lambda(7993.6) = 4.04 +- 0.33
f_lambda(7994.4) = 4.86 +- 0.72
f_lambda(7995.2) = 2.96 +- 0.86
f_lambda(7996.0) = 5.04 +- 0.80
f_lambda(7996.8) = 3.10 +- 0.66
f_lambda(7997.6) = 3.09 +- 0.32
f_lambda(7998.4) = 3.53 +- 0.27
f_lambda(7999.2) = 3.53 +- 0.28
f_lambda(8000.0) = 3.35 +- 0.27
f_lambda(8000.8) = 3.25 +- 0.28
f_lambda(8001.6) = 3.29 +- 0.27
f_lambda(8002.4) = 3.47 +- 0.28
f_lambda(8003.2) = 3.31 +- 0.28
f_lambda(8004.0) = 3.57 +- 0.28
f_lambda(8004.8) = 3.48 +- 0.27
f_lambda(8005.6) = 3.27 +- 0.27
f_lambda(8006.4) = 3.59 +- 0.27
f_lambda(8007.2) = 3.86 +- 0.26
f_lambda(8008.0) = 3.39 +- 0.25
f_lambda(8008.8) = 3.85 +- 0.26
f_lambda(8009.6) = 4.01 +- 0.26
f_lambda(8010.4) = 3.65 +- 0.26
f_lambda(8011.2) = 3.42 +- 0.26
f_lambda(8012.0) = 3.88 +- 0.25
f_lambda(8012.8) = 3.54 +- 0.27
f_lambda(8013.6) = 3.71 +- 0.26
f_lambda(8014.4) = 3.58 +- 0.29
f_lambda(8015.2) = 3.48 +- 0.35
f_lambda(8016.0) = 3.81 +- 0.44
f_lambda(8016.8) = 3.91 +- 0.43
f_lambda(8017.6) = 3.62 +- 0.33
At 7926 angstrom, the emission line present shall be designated [N II] 6583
